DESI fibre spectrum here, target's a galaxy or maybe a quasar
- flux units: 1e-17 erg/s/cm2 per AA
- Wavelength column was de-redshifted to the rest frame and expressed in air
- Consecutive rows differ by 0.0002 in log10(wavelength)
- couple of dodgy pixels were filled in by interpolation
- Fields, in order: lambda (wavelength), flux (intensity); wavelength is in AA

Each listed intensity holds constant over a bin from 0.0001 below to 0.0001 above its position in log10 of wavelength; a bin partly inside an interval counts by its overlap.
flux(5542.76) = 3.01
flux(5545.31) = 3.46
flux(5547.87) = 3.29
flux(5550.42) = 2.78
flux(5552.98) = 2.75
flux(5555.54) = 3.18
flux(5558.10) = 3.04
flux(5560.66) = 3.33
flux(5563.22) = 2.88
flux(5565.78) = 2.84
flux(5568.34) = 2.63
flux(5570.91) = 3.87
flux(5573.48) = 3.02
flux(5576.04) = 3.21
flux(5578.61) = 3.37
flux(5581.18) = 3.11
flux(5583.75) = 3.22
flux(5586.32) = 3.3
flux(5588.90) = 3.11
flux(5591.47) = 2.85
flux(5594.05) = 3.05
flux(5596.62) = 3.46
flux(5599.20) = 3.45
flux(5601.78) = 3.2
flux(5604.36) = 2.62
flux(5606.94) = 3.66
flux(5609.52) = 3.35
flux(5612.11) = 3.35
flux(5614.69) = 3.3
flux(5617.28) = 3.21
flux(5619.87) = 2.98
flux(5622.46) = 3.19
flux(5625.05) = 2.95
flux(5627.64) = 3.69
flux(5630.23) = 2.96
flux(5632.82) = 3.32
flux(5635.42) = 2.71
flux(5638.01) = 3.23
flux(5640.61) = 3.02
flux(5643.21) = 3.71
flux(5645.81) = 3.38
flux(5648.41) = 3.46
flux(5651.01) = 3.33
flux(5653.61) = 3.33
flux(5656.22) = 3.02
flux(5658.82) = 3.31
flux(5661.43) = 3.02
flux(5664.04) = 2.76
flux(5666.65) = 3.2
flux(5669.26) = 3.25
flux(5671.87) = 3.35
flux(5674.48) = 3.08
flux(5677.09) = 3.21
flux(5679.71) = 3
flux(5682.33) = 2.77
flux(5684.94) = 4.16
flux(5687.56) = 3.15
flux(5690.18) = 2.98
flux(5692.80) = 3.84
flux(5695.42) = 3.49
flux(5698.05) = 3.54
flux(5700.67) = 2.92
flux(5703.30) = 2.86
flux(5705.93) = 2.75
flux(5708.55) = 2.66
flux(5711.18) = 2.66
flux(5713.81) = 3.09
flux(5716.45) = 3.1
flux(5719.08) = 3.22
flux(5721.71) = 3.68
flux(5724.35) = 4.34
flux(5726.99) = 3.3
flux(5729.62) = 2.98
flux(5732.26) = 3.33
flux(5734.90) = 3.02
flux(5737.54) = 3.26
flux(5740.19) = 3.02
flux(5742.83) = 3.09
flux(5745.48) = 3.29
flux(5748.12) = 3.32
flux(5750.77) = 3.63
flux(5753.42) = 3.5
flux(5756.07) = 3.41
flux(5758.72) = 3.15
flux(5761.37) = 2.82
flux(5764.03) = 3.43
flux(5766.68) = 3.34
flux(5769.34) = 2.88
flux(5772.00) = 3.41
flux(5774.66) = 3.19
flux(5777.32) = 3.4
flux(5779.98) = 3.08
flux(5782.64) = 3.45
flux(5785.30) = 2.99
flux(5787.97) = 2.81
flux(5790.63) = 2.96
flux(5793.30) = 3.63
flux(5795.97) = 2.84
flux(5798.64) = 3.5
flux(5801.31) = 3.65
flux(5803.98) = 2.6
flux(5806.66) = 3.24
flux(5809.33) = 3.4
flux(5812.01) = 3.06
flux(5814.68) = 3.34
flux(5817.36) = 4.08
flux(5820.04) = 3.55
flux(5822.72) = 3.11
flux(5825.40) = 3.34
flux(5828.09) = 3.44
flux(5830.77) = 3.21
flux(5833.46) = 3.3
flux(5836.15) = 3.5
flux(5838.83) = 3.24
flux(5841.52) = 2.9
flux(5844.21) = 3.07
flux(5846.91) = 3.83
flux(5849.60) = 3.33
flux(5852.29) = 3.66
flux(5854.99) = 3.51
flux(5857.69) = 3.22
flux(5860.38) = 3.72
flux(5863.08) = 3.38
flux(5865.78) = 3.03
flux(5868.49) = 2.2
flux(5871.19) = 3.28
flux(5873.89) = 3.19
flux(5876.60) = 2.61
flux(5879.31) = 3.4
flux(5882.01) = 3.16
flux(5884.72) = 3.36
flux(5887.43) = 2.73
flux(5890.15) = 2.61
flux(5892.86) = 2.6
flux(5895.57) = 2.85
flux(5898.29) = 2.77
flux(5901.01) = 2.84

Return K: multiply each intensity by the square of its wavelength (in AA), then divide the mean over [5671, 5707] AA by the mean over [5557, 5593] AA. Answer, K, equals 1.07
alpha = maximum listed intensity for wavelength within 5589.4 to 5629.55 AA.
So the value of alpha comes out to 3.69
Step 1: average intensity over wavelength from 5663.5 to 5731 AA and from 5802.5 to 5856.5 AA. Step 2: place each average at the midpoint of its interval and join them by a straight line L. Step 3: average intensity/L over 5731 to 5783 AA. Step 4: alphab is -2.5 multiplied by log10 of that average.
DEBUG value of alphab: 0.007 mag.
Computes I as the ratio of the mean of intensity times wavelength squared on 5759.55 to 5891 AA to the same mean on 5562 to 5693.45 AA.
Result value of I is 1.08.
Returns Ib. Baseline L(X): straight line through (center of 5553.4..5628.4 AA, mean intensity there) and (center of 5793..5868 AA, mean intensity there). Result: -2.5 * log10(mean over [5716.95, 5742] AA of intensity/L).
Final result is -0.02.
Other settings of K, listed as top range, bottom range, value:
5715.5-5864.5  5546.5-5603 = 1.14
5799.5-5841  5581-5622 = 1.12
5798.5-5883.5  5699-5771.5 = 1.07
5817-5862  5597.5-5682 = 1.14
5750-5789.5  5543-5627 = 1.09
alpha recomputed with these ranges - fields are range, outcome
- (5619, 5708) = 4.16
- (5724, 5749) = 4.34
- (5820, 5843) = 3.55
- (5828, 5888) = 3.83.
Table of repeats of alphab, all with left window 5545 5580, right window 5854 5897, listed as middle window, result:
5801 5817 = -0.06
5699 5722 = 0.04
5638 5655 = -0.09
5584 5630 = -0.04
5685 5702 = -0.10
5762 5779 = -0.06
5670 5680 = -0.03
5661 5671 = 0.01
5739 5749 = -0.04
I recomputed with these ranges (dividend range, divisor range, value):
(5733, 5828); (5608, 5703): 1.05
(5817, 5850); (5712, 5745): 1.06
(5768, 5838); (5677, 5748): 1.05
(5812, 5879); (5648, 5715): 1.10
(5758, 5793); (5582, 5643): 1.05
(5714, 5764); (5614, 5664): 1.07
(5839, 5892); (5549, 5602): 1.12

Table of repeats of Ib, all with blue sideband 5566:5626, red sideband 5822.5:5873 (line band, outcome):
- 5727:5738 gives 0.027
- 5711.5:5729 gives -0.051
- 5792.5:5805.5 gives 0.012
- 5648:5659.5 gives -0.022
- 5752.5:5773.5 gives 0.004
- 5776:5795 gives 0.025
